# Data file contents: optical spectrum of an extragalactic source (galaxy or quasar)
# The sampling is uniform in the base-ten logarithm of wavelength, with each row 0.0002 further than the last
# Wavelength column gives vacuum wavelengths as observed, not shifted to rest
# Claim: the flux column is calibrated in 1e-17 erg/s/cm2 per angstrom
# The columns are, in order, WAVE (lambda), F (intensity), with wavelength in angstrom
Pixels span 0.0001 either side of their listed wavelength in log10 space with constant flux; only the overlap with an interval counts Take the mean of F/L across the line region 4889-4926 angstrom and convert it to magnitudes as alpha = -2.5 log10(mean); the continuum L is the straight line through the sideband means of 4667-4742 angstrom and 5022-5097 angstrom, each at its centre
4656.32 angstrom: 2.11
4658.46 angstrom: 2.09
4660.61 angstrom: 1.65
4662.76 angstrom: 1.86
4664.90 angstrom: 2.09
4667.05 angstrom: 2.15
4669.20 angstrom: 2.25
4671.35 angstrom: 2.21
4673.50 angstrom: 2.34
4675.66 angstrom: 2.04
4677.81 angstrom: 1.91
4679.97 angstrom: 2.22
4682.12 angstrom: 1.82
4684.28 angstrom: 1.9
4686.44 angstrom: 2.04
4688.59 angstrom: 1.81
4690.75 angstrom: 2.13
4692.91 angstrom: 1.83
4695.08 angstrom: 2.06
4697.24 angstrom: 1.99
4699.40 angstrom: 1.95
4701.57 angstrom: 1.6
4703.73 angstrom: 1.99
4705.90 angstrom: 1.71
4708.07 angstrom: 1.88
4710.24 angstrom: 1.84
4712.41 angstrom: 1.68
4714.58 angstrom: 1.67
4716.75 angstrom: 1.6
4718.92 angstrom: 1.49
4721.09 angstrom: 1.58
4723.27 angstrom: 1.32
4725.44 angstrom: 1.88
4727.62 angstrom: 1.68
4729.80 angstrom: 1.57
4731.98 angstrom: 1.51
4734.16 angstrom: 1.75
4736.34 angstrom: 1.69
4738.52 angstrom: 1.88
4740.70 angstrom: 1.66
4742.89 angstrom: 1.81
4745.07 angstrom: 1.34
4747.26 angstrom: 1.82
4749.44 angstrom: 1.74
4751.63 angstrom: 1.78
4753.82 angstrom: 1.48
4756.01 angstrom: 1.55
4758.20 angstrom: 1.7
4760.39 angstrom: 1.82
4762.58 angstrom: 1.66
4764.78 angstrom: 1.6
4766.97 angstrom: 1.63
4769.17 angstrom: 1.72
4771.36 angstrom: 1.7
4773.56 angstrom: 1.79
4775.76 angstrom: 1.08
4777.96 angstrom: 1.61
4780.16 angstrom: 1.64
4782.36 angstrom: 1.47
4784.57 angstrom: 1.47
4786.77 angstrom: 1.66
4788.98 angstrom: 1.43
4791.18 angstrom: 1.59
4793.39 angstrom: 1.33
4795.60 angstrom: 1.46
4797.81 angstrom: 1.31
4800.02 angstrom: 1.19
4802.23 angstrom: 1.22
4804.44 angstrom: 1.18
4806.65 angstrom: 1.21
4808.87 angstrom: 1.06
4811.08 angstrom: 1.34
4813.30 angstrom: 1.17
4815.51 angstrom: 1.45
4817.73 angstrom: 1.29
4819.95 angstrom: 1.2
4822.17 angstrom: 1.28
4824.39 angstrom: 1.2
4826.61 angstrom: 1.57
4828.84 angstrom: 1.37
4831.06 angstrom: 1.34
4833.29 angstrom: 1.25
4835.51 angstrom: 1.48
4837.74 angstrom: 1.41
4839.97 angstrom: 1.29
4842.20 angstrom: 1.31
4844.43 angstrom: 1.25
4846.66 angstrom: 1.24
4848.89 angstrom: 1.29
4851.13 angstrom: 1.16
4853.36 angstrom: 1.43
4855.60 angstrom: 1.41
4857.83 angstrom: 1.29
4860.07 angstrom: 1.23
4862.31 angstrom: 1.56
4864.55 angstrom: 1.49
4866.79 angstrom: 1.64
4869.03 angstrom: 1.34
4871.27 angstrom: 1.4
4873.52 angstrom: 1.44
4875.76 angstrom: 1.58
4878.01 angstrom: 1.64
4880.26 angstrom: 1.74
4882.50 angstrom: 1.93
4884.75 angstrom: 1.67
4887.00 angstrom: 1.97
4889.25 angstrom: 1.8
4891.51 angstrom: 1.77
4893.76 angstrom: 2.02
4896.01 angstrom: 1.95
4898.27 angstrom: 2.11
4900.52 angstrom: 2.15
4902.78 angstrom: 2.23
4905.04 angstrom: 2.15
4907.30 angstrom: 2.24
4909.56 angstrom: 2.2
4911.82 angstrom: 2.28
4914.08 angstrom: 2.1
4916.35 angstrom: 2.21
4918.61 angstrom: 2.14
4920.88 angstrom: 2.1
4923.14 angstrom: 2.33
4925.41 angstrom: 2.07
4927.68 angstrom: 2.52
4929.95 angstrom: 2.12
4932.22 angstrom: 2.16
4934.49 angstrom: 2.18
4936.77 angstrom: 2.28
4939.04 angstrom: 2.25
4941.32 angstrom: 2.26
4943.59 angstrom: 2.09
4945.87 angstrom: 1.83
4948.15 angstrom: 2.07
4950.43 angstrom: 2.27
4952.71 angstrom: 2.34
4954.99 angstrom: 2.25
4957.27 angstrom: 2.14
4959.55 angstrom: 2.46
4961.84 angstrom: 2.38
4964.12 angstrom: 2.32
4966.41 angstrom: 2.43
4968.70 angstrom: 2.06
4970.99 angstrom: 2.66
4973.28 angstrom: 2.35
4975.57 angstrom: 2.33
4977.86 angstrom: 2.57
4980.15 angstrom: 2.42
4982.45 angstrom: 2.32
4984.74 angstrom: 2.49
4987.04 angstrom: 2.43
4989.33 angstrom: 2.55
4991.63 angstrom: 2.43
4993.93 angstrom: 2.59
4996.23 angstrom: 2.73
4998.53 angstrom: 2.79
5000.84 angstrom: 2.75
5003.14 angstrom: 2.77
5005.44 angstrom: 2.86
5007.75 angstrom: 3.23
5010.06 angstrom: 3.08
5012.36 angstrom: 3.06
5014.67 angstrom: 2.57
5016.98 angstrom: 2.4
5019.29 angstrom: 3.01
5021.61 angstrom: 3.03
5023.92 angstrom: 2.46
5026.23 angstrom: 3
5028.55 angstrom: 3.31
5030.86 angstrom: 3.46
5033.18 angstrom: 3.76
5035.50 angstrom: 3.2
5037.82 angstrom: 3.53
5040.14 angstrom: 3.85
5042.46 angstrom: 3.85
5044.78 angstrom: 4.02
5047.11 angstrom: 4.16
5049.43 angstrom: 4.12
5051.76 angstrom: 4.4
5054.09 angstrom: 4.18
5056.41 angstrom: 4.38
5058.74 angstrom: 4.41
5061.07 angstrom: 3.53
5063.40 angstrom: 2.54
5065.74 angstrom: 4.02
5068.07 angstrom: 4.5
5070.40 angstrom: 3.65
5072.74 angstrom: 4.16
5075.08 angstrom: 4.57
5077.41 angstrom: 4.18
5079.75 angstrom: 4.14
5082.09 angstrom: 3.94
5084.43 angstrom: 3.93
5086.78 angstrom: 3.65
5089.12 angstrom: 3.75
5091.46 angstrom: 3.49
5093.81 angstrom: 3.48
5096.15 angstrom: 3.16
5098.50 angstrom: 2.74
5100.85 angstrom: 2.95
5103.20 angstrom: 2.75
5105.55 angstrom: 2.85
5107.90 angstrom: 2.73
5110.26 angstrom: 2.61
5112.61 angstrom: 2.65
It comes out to 0.36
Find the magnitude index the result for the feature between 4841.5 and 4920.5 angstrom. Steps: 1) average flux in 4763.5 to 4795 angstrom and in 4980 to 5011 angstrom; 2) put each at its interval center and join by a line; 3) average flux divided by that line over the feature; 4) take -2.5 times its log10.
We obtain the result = 0.21 mag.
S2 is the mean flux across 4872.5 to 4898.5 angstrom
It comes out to 1.79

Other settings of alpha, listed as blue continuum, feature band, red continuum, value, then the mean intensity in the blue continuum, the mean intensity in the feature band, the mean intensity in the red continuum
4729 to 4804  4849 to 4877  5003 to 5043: 0.464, 1.57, 1.41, 3.13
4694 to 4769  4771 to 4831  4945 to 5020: 0.364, 1.7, 1.38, 2.51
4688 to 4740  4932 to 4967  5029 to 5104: 0.356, 1.75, 2.23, 3.76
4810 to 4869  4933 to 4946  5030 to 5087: 0.162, 1.34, 2.17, 3.93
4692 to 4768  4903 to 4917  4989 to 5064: 0.210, 1.71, 2.2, 3.29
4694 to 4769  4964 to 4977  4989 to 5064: 0.254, 1.7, 2.37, 3.29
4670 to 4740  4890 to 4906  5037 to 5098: 0.390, 1.83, 2.05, 3.9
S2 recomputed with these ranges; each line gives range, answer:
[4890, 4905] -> 2.04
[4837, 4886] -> 1.44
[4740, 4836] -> 1.47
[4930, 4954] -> 2.17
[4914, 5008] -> 2.37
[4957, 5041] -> 2.76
